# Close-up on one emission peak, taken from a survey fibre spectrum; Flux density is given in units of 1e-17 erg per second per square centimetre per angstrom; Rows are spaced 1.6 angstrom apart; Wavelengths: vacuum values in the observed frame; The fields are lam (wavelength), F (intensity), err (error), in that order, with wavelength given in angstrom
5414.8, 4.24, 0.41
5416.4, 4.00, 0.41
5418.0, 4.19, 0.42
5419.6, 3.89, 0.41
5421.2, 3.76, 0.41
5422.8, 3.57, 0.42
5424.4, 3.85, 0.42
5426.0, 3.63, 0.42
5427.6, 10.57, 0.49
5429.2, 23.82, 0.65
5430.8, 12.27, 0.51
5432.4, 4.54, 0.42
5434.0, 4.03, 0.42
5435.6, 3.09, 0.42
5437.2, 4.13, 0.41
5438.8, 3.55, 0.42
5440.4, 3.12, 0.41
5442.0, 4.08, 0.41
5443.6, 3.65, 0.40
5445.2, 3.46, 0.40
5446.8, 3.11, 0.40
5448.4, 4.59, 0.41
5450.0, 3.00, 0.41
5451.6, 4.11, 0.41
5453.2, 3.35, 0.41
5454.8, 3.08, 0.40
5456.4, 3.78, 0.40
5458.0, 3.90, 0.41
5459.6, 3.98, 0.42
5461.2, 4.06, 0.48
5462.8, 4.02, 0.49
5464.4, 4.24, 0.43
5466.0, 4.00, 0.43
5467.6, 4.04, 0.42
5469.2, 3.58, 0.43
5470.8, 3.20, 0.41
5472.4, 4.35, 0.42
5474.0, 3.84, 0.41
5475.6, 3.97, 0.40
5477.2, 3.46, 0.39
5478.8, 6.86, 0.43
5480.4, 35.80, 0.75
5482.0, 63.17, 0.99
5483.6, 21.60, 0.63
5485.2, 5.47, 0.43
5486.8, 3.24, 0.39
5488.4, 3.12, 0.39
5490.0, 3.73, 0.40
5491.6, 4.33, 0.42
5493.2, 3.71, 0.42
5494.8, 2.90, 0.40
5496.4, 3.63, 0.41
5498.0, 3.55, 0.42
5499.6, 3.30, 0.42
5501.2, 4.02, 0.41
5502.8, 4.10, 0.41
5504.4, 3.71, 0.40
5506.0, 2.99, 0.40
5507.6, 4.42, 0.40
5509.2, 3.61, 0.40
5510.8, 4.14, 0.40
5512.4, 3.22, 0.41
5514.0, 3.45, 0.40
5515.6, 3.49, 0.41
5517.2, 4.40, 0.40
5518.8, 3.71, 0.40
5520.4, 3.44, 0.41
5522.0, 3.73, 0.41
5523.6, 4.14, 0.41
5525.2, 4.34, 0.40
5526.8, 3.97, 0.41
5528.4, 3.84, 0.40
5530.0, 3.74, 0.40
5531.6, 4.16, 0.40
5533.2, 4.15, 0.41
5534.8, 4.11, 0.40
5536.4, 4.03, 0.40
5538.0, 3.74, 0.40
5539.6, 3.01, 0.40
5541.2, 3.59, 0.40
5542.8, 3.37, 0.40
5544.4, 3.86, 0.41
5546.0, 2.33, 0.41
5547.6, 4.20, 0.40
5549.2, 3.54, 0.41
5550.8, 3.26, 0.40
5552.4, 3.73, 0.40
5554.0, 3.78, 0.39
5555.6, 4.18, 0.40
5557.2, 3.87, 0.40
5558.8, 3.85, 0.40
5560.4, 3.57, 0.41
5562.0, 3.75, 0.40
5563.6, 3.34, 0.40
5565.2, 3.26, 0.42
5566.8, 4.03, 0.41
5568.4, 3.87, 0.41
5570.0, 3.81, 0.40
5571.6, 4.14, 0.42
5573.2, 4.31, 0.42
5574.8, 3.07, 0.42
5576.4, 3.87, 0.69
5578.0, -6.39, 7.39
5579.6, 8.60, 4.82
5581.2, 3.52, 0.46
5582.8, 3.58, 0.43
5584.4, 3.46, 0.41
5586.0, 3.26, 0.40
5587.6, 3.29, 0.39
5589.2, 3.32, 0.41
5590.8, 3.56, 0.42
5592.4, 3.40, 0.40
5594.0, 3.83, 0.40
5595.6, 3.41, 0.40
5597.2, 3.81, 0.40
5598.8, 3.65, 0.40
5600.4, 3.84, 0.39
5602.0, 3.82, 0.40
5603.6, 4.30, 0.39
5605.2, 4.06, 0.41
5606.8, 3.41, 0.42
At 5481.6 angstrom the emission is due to [O III]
